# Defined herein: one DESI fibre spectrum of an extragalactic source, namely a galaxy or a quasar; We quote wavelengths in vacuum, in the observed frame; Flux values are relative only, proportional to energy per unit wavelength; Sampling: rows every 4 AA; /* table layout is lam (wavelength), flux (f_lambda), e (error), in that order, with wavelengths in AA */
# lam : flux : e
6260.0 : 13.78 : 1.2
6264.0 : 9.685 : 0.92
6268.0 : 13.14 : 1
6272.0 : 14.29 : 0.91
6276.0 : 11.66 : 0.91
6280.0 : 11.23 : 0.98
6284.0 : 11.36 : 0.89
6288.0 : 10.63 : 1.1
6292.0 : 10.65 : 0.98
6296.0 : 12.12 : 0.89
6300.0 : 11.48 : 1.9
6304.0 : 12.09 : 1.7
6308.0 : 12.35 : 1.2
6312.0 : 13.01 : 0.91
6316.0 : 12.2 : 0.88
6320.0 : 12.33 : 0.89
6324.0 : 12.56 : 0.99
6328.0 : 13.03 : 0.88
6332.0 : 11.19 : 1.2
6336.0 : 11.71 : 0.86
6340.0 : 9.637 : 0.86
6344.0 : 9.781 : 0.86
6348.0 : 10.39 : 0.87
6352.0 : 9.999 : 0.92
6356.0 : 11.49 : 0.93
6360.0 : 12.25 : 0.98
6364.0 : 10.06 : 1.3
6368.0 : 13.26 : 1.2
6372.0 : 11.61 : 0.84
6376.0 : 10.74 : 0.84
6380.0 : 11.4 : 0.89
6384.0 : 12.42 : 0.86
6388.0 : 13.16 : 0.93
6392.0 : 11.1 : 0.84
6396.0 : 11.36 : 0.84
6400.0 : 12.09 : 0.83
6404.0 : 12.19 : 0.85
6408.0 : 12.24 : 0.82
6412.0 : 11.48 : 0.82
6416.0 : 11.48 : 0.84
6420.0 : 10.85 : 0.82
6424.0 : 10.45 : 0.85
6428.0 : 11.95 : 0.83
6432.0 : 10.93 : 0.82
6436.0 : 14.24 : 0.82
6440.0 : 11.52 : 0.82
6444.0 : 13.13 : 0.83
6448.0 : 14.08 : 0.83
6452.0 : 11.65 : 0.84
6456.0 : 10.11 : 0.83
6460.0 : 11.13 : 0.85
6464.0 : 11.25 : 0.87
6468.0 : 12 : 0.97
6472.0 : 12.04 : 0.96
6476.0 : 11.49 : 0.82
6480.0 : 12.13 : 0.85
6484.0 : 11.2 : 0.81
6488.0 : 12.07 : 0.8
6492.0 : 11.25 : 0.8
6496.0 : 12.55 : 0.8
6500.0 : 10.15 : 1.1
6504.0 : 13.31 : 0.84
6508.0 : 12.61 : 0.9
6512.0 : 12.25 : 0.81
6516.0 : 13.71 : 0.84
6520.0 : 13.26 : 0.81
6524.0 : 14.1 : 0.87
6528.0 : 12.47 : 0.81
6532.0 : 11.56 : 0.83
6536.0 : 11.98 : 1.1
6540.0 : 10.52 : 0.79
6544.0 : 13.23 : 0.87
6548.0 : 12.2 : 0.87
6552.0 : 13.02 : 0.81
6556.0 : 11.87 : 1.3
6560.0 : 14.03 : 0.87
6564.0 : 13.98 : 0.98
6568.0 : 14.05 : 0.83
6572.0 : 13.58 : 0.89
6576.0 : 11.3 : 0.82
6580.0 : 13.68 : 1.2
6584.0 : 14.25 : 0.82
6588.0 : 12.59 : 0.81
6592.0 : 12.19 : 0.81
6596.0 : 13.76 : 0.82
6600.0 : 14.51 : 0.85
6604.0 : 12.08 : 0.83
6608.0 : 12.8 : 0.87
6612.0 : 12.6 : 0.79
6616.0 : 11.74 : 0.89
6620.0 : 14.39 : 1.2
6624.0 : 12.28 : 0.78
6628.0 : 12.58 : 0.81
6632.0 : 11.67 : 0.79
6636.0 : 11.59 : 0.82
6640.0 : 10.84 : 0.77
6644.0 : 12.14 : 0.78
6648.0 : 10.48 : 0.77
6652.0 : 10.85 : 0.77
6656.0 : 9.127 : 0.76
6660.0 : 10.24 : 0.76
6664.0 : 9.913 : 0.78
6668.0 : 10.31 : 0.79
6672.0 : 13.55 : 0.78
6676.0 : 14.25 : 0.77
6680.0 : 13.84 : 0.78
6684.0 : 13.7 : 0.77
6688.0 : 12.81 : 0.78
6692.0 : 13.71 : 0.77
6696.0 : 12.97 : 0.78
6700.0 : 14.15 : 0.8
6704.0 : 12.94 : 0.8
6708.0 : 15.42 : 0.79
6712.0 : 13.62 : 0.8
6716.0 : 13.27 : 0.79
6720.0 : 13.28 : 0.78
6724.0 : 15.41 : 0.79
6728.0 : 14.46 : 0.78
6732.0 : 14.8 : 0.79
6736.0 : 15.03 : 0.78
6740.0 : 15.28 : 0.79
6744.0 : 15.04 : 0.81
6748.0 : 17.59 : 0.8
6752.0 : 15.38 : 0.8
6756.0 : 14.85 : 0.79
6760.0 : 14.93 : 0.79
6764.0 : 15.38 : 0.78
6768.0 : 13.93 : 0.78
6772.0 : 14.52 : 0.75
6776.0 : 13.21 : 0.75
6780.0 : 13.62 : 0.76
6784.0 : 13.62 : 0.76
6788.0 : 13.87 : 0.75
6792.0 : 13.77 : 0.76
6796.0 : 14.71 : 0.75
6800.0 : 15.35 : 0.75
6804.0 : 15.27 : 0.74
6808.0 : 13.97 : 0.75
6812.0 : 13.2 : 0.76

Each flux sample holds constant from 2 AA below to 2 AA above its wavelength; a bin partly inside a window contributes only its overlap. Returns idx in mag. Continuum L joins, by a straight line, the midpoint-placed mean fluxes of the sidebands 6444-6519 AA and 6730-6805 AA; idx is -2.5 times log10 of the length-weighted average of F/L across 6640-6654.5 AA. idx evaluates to 0.22 mag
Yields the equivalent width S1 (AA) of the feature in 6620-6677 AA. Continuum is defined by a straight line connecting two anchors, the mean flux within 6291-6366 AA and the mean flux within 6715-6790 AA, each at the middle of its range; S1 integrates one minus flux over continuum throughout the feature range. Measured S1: 9.8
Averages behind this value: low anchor 11.5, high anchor 14.6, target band 11.5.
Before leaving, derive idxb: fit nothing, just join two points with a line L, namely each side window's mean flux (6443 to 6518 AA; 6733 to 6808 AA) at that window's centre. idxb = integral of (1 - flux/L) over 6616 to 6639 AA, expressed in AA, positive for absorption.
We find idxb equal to 1.7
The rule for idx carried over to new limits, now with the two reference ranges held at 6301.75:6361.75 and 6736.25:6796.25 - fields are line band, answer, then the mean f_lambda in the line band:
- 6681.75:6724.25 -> 0.041 mag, 13.7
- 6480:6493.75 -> 0.097 mag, 11.6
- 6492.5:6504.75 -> 0.088 mag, 11.8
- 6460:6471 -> 0.087 mag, 11.6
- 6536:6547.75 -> 0.099 mag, 11.9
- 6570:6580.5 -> 0.048 mag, 12.7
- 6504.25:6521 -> -0.009 mag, 13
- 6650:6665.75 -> 0.353 mag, 10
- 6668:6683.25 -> 0.049 mag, 13.4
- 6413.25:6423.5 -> 0.105 mag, 11.1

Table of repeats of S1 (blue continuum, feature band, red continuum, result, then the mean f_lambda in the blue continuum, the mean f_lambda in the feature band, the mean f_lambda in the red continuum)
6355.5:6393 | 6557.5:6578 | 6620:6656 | -3.03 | 11.8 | 13.4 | 11.6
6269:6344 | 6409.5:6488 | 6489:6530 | 3.70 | 11.8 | 11.8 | 12.6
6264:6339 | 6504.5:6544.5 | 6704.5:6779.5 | 2.30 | 12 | 12.6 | 14.7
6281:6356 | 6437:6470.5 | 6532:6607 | 0.83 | 11.5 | 11.9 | 12.9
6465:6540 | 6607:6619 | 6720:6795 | 0.67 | 12.2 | 12.5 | 14.7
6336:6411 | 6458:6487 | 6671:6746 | 1.38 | 11.4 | 11.6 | 14.1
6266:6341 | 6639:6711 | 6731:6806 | 9.47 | 12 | 12.3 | 14.7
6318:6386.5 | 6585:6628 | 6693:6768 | 2.09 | 11.4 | 12.9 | 14.6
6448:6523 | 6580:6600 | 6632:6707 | -2.19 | 12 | 13.4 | 12.1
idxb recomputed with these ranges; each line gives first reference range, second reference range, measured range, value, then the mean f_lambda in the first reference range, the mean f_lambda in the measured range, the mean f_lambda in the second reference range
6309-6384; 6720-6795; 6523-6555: 1.7 AA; 11.5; 12.3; 14.7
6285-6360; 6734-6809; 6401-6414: 0.1 AA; 11.5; 12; 14.7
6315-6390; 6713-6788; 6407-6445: 1.0 AA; 11.5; 11.8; 14.6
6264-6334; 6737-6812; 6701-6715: 0.3 AA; 12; 14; 14.6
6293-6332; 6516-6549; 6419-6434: 1.6 AA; 12.2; 11.1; 12.5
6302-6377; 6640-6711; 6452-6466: 1.1 AA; 11.6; 10.9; 12.4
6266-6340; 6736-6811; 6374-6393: 1.0 AA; 12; 11.8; 14.7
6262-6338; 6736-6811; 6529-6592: 3.2 AA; 11.9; 12.8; 14.7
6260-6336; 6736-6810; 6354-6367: 1.0 AA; 12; 11.4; 14.7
